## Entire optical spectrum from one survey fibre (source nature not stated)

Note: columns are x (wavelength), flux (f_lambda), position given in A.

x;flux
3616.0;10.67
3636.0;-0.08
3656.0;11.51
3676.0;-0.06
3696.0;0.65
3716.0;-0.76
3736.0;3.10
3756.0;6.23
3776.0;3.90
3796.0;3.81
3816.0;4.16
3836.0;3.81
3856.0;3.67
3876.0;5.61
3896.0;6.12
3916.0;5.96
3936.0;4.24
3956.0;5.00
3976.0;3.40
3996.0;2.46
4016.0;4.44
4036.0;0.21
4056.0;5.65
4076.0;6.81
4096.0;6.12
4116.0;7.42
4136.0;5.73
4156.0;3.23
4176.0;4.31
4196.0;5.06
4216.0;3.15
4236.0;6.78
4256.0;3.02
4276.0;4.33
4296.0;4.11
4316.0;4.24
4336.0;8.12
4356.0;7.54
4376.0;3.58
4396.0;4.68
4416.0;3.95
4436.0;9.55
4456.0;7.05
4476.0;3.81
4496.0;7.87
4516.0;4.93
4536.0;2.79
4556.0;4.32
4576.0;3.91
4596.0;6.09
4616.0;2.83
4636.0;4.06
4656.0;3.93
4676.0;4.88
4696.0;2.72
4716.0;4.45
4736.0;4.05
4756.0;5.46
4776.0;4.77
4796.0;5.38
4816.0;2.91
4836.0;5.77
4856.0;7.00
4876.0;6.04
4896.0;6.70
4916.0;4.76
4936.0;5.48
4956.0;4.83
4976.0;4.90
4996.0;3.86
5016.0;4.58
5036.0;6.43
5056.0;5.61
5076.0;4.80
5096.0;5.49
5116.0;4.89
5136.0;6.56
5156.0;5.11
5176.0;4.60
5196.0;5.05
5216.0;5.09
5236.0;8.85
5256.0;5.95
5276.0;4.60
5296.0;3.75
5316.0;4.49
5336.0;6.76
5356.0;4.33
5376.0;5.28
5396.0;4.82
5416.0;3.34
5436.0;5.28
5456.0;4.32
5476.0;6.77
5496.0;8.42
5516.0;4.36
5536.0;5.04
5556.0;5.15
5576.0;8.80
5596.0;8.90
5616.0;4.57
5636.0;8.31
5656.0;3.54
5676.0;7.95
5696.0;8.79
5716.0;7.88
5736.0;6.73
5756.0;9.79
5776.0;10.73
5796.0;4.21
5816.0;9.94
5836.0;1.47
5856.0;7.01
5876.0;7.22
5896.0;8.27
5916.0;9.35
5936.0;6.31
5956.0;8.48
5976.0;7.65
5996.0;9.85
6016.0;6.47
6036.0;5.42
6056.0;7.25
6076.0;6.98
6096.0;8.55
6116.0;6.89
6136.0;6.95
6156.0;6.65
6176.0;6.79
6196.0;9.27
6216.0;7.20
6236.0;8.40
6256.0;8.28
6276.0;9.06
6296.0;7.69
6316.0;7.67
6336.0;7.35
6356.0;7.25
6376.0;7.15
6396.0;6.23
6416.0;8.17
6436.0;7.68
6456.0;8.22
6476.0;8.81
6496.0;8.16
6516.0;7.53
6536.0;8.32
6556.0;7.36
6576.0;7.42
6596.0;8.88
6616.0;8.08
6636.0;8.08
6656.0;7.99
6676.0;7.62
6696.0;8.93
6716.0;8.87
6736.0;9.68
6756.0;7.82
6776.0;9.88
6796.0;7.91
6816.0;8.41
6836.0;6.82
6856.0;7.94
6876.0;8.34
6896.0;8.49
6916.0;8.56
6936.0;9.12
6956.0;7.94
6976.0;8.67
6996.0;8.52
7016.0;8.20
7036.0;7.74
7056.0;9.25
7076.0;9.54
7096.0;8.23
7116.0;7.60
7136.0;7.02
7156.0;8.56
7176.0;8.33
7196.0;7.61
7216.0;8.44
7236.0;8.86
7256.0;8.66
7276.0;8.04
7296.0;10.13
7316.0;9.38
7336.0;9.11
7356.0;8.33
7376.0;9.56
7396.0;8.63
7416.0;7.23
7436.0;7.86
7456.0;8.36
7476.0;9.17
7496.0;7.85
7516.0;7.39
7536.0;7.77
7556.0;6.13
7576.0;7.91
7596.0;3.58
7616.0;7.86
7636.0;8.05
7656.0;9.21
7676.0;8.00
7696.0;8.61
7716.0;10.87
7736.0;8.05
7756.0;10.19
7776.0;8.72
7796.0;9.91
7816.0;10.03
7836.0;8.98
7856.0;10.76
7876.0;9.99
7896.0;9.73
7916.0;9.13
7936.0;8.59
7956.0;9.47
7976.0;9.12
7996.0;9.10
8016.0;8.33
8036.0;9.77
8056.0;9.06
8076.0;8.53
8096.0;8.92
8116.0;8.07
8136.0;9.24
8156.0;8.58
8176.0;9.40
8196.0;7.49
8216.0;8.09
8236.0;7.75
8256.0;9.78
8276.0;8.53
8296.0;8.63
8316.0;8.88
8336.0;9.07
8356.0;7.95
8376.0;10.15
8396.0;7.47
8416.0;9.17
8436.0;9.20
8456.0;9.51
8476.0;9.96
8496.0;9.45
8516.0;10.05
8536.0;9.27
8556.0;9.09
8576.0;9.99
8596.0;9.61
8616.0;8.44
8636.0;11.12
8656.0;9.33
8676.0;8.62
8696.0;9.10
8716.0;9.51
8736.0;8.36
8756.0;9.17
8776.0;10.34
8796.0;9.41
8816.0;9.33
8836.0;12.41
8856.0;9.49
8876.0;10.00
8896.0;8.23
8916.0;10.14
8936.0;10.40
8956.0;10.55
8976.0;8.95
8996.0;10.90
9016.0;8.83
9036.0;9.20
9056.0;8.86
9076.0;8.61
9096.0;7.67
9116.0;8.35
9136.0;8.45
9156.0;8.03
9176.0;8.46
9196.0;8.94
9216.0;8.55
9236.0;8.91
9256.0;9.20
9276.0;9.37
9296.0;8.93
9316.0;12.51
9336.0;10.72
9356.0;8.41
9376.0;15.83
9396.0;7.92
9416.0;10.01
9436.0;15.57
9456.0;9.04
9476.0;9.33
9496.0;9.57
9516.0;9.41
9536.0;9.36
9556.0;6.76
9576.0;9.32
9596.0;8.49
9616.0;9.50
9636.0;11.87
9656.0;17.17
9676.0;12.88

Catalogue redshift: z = 0.47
